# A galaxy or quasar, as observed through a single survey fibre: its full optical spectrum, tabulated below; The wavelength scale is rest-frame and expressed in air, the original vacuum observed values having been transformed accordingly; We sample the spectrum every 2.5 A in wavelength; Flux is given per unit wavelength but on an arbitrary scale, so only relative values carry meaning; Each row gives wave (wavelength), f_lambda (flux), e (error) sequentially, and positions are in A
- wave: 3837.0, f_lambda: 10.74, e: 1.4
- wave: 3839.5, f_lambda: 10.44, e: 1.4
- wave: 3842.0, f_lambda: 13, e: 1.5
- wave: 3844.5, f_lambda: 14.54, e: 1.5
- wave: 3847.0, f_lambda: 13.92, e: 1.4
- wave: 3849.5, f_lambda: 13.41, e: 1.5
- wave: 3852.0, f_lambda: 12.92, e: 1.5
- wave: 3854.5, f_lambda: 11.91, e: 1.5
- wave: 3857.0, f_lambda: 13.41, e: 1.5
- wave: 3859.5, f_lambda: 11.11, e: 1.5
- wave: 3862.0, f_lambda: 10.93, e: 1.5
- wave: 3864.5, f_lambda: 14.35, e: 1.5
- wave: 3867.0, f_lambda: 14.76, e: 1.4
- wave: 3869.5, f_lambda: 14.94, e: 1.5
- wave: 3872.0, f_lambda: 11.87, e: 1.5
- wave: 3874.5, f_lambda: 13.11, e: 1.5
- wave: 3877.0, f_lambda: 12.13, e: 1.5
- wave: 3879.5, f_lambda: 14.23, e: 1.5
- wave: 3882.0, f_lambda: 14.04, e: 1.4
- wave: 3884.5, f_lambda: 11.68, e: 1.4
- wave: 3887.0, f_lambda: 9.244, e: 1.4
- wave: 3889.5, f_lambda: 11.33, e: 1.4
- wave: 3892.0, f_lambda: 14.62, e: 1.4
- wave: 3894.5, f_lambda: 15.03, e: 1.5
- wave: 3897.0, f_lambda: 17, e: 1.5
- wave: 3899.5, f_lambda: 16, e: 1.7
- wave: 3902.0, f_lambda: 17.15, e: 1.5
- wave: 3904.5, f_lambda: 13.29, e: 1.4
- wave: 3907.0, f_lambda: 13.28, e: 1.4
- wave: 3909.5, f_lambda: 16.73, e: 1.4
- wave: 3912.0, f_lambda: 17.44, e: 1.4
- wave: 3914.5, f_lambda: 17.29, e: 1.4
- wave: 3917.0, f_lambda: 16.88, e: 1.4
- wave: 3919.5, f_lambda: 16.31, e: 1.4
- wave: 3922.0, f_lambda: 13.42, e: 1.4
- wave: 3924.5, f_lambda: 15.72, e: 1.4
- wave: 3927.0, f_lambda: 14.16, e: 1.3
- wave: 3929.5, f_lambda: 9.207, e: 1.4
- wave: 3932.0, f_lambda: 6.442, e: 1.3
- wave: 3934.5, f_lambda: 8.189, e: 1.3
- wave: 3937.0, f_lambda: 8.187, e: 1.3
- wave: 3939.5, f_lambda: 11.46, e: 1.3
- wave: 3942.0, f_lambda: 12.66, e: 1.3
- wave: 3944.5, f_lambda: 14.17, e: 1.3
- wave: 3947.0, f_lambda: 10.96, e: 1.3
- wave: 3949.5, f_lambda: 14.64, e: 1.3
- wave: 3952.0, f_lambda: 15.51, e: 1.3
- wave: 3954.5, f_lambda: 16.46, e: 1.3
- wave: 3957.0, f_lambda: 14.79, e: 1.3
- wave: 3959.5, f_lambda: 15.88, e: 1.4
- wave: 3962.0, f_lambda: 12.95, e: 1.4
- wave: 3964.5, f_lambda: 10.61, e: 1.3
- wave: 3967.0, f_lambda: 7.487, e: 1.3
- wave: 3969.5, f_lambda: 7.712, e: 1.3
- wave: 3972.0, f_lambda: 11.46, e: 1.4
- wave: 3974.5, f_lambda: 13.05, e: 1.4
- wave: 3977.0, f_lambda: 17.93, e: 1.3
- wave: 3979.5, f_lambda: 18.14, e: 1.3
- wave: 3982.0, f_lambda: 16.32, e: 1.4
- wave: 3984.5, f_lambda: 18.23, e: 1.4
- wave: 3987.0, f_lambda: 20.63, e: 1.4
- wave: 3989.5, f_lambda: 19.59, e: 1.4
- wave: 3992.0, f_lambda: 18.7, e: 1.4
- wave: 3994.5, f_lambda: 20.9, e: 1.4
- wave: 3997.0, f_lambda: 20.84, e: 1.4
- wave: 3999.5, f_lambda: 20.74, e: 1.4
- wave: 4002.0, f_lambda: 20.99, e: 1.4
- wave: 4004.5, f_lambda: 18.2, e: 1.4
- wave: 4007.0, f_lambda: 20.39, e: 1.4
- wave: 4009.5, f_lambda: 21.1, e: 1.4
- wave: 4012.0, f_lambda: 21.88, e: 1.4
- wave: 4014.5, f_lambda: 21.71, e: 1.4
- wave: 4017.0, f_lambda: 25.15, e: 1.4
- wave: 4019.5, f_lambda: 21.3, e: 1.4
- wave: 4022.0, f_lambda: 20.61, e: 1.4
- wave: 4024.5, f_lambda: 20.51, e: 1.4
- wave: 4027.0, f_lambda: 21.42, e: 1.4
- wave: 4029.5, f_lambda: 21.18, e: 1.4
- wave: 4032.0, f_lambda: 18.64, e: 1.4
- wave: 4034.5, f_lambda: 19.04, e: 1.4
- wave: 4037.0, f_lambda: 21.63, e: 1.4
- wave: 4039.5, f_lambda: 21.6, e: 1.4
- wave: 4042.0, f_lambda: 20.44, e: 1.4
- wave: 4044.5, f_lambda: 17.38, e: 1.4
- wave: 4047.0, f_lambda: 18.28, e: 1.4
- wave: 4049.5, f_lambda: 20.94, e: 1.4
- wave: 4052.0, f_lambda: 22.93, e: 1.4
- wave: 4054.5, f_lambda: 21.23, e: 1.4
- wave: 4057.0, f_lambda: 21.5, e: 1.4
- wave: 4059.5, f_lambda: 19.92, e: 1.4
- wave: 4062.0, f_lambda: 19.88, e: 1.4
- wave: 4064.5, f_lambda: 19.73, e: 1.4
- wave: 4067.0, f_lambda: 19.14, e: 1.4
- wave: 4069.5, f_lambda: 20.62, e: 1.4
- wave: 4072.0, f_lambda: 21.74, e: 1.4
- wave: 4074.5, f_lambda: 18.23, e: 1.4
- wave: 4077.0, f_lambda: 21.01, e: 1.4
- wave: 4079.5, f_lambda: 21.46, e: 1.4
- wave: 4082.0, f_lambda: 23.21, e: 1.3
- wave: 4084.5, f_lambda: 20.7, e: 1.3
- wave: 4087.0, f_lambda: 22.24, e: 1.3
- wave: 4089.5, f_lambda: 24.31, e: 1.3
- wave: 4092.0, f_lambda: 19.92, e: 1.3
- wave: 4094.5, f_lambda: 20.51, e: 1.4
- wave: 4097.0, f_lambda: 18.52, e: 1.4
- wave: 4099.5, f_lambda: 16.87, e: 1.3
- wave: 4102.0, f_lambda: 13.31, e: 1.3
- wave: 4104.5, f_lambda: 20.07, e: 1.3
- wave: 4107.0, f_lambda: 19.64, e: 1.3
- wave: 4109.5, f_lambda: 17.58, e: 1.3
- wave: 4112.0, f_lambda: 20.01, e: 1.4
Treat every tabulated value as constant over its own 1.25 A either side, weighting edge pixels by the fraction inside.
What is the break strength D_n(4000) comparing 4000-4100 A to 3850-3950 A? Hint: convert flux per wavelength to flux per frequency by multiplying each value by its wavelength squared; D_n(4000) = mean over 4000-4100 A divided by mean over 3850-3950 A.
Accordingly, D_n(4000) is 1.68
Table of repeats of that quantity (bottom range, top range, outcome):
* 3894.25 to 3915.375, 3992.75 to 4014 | 1.36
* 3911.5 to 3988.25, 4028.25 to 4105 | 1.57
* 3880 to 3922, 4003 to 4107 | 1.49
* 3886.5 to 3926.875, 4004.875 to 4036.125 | 1.47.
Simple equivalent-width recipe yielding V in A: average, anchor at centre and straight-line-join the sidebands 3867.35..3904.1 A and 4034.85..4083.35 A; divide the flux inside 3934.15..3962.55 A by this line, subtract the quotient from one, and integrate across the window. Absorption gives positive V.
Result 5.4 A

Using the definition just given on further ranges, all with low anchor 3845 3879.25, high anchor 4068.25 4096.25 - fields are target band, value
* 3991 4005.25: -1.6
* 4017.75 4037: -1.4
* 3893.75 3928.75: -1.8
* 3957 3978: 5.9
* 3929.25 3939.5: 4.8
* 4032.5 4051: -0.2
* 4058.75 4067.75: 0.4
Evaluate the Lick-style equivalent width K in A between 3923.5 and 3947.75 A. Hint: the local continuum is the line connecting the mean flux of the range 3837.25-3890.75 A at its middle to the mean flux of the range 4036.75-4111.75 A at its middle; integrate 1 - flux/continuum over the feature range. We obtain 6.61 A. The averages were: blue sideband 12.7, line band 11.1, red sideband 20.1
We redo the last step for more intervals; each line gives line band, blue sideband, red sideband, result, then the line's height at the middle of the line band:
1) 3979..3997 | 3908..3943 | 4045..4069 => -2.7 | 16.6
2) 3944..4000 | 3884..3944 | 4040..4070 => 2.8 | 16.2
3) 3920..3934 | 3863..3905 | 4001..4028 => 3.8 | 16.2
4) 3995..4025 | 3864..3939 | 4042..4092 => -4.7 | 18.3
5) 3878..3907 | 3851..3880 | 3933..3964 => -2.2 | 12.9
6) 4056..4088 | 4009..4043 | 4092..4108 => -2.2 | 19.4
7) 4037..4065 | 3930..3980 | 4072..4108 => -4.1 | 17.8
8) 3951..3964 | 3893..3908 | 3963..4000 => 0.8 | 15.8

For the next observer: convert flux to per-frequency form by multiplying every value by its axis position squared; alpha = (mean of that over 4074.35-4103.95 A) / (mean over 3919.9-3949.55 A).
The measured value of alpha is 1.87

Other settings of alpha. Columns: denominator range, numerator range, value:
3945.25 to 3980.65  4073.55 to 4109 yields 1.59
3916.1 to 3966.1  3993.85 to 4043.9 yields 1.69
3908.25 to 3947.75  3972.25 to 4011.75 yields 1.49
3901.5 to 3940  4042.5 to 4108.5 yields 1.62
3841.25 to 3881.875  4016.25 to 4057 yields 1.72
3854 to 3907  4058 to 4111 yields 1.64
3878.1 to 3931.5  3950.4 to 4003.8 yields 1.17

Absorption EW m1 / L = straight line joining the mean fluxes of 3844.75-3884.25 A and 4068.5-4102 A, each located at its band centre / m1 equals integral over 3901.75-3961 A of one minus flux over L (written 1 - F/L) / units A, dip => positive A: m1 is 6.2 A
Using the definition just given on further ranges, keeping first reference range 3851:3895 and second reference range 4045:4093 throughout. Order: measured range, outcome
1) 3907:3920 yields -1.9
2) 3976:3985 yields -0.2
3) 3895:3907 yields -1.4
